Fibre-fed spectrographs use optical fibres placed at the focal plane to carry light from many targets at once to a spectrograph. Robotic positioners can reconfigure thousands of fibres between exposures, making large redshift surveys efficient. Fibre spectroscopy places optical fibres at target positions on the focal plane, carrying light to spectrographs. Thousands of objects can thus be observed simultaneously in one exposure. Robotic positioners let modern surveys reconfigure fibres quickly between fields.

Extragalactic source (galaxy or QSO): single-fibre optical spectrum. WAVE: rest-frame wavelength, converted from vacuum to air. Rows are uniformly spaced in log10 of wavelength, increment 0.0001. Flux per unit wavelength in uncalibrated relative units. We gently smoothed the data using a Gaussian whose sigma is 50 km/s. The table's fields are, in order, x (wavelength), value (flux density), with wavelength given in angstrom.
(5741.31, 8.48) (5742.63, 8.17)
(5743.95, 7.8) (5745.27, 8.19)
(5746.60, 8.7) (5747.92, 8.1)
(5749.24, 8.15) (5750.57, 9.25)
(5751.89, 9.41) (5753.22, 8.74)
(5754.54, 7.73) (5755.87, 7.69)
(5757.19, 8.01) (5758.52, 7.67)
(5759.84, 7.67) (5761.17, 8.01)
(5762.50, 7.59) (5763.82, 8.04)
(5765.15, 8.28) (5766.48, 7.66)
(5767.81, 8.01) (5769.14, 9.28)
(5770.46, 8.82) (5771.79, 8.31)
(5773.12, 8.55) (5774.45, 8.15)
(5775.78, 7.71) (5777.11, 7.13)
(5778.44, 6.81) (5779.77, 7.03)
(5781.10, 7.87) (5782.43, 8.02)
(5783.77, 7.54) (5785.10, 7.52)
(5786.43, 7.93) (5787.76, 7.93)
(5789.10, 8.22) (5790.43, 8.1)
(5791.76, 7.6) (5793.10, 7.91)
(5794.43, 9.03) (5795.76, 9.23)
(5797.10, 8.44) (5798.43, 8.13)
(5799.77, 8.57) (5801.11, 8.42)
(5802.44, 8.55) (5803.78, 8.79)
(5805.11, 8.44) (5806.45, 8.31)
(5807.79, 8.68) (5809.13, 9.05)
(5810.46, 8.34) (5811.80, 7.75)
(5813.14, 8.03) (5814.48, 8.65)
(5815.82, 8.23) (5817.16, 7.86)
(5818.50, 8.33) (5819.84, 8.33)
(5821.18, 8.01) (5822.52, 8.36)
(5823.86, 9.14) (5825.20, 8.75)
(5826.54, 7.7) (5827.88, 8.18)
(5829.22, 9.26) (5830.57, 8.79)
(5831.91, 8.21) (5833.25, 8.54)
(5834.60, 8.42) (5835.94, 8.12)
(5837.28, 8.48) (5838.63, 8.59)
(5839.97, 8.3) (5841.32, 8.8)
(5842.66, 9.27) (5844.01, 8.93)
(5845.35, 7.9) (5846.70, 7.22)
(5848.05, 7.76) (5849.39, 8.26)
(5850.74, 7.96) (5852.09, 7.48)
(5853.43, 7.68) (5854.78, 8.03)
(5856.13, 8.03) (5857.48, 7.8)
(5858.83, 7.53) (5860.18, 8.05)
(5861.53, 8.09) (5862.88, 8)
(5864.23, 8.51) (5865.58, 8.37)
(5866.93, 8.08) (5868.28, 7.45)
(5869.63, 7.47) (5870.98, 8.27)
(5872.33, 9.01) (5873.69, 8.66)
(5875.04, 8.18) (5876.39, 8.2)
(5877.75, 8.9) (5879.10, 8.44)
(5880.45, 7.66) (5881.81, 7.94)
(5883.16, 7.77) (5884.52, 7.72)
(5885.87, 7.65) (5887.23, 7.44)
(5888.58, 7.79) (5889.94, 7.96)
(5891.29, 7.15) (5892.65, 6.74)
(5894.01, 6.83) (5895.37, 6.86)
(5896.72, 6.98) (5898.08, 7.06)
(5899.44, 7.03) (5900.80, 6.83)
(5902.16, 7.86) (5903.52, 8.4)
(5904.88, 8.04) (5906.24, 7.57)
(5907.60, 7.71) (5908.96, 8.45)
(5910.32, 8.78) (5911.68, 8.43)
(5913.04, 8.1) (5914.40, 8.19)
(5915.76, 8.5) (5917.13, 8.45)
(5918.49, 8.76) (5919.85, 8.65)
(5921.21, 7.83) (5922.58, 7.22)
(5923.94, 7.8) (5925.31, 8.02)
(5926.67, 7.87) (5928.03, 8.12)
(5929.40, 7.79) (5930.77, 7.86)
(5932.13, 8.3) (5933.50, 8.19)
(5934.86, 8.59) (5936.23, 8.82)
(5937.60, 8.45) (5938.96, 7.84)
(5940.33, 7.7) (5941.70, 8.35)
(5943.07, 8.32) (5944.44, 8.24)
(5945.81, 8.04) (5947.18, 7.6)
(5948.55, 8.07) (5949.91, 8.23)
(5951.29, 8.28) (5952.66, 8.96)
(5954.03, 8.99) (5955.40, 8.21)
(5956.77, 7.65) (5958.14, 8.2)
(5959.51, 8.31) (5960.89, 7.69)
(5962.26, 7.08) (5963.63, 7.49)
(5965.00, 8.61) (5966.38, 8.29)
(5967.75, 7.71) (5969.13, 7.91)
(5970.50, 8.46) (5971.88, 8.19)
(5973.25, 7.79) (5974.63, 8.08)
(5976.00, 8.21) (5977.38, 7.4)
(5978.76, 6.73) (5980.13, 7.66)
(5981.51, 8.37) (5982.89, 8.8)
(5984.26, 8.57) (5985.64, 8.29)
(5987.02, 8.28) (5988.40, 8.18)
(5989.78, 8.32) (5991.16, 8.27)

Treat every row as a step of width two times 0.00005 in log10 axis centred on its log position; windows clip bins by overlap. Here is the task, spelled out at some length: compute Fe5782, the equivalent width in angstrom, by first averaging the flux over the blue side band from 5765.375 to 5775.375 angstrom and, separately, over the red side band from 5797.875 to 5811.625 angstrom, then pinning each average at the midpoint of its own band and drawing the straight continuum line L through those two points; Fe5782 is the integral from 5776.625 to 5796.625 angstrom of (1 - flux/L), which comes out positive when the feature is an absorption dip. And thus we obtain 1.3 angstrom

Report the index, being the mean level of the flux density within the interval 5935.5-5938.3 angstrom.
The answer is 8.63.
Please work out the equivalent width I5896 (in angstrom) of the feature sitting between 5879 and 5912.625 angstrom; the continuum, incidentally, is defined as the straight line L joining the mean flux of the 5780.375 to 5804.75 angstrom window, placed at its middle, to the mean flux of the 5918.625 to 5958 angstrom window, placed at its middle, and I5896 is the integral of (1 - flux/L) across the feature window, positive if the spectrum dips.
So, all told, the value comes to 2.2 angstrom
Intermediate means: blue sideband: 8.21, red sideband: 8.15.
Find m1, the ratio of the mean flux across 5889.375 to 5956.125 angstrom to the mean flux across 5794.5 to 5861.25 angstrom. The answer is 0.96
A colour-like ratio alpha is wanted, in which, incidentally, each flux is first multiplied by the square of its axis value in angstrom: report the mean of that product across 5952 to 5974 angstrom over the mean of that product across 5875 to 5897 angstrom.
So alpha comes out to 1.09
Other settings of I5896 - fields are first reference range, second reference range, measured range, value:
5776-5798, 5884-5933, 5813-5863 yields -2.5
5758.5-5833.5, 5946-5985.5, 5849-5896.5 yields 1.6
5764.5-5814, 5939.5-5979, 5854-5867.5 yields 0.1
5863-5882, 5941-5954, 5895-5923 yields 1.1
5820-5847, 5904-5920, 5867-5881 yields 0.3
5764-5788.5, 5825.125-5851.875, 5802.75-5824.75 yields -0.6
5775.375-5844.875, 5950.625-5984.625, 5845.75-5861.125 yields 0.8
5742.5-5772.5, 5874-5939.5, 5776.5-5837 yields -0.8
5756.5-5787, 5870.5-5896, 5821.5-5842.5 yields -1.7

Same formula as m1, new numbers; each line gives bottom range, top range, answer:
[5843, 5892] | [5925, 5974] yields 1.02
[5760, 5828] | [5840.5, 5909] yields 0.96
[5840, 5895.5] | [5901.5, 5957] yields 1.03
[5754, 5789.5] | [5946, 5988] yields 1.02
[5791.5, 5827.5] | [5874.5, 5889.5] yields 0.95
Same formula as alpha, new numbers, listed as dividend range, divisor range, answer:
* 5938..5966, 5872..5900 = 1.08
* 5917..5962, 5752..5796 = 1.08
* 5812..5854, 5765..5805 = 1.04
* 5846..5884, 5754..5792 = 1.05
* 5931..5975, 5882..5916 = 1.08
